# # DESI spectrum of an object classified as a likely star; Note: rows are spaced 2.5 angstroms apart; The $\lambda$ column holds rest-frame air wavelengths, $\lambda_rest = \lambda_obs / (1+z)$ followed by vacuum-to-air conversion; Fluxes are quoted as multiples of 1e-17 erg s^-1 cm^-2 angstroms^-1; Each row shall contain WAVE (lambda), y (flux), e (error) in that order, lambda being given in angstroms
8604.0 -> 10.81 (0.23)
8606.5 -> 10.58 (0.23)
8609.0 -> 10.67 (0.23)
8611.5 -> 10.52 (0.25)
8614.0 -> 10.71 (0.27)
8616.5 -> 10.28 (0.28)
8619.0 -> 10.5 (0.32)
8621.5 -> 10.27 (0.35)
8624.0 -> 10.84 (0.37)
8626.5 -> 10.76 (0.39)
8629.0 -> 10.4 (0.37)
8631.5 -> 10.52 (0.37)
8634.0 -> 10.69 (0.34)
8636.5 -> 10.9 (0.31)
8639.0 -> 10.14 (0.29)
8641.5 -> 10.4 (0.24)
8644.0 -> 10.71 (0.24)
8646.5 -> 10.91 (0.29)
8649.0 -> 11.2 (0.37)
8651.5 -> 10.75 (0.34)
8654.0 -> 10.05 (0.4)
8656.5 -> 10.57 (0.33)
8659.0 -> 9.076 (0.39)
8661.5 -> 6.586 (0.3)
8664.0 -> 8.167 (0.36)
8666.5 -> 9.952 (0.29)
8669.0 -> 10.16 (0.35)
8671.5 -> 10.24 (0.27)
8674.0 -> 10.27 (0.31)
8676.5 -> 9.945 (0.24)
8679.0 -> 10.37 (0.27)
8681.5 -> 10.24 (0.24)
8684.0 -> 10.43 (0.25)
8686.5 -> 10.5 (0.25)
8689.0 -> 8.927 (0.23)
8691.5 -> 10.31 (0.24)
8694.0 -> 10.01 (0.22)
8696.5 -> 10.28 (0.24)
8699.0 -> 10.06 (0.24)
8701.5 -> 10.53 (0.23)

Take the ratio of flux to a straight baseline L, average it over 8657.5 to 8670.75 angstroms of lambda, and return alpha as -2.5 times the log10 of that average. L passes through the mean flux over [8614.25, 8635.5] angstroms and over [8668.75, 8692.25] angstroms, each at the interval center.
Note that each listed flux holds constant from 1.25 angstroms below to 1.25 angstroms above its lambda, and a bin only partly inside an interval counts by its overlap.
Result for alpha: 0.16 mag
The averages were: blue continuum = 10.5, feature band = 8.88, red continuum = 10.1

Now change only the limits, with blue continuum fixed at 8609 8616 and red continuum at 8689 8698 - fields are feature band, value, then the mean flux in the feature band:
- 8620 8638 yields -0.015 mag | 10.6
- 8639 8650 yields -0.037 mag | 10.7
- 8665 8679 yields 0.007 mag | 10.1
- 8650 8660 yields 0.013 mag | 10.2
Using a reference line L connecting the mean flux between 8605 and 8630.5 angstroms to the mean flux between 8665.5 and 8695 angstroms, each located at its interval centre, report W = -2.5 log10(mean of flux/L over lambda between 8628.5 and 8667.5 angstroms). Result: 0.03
